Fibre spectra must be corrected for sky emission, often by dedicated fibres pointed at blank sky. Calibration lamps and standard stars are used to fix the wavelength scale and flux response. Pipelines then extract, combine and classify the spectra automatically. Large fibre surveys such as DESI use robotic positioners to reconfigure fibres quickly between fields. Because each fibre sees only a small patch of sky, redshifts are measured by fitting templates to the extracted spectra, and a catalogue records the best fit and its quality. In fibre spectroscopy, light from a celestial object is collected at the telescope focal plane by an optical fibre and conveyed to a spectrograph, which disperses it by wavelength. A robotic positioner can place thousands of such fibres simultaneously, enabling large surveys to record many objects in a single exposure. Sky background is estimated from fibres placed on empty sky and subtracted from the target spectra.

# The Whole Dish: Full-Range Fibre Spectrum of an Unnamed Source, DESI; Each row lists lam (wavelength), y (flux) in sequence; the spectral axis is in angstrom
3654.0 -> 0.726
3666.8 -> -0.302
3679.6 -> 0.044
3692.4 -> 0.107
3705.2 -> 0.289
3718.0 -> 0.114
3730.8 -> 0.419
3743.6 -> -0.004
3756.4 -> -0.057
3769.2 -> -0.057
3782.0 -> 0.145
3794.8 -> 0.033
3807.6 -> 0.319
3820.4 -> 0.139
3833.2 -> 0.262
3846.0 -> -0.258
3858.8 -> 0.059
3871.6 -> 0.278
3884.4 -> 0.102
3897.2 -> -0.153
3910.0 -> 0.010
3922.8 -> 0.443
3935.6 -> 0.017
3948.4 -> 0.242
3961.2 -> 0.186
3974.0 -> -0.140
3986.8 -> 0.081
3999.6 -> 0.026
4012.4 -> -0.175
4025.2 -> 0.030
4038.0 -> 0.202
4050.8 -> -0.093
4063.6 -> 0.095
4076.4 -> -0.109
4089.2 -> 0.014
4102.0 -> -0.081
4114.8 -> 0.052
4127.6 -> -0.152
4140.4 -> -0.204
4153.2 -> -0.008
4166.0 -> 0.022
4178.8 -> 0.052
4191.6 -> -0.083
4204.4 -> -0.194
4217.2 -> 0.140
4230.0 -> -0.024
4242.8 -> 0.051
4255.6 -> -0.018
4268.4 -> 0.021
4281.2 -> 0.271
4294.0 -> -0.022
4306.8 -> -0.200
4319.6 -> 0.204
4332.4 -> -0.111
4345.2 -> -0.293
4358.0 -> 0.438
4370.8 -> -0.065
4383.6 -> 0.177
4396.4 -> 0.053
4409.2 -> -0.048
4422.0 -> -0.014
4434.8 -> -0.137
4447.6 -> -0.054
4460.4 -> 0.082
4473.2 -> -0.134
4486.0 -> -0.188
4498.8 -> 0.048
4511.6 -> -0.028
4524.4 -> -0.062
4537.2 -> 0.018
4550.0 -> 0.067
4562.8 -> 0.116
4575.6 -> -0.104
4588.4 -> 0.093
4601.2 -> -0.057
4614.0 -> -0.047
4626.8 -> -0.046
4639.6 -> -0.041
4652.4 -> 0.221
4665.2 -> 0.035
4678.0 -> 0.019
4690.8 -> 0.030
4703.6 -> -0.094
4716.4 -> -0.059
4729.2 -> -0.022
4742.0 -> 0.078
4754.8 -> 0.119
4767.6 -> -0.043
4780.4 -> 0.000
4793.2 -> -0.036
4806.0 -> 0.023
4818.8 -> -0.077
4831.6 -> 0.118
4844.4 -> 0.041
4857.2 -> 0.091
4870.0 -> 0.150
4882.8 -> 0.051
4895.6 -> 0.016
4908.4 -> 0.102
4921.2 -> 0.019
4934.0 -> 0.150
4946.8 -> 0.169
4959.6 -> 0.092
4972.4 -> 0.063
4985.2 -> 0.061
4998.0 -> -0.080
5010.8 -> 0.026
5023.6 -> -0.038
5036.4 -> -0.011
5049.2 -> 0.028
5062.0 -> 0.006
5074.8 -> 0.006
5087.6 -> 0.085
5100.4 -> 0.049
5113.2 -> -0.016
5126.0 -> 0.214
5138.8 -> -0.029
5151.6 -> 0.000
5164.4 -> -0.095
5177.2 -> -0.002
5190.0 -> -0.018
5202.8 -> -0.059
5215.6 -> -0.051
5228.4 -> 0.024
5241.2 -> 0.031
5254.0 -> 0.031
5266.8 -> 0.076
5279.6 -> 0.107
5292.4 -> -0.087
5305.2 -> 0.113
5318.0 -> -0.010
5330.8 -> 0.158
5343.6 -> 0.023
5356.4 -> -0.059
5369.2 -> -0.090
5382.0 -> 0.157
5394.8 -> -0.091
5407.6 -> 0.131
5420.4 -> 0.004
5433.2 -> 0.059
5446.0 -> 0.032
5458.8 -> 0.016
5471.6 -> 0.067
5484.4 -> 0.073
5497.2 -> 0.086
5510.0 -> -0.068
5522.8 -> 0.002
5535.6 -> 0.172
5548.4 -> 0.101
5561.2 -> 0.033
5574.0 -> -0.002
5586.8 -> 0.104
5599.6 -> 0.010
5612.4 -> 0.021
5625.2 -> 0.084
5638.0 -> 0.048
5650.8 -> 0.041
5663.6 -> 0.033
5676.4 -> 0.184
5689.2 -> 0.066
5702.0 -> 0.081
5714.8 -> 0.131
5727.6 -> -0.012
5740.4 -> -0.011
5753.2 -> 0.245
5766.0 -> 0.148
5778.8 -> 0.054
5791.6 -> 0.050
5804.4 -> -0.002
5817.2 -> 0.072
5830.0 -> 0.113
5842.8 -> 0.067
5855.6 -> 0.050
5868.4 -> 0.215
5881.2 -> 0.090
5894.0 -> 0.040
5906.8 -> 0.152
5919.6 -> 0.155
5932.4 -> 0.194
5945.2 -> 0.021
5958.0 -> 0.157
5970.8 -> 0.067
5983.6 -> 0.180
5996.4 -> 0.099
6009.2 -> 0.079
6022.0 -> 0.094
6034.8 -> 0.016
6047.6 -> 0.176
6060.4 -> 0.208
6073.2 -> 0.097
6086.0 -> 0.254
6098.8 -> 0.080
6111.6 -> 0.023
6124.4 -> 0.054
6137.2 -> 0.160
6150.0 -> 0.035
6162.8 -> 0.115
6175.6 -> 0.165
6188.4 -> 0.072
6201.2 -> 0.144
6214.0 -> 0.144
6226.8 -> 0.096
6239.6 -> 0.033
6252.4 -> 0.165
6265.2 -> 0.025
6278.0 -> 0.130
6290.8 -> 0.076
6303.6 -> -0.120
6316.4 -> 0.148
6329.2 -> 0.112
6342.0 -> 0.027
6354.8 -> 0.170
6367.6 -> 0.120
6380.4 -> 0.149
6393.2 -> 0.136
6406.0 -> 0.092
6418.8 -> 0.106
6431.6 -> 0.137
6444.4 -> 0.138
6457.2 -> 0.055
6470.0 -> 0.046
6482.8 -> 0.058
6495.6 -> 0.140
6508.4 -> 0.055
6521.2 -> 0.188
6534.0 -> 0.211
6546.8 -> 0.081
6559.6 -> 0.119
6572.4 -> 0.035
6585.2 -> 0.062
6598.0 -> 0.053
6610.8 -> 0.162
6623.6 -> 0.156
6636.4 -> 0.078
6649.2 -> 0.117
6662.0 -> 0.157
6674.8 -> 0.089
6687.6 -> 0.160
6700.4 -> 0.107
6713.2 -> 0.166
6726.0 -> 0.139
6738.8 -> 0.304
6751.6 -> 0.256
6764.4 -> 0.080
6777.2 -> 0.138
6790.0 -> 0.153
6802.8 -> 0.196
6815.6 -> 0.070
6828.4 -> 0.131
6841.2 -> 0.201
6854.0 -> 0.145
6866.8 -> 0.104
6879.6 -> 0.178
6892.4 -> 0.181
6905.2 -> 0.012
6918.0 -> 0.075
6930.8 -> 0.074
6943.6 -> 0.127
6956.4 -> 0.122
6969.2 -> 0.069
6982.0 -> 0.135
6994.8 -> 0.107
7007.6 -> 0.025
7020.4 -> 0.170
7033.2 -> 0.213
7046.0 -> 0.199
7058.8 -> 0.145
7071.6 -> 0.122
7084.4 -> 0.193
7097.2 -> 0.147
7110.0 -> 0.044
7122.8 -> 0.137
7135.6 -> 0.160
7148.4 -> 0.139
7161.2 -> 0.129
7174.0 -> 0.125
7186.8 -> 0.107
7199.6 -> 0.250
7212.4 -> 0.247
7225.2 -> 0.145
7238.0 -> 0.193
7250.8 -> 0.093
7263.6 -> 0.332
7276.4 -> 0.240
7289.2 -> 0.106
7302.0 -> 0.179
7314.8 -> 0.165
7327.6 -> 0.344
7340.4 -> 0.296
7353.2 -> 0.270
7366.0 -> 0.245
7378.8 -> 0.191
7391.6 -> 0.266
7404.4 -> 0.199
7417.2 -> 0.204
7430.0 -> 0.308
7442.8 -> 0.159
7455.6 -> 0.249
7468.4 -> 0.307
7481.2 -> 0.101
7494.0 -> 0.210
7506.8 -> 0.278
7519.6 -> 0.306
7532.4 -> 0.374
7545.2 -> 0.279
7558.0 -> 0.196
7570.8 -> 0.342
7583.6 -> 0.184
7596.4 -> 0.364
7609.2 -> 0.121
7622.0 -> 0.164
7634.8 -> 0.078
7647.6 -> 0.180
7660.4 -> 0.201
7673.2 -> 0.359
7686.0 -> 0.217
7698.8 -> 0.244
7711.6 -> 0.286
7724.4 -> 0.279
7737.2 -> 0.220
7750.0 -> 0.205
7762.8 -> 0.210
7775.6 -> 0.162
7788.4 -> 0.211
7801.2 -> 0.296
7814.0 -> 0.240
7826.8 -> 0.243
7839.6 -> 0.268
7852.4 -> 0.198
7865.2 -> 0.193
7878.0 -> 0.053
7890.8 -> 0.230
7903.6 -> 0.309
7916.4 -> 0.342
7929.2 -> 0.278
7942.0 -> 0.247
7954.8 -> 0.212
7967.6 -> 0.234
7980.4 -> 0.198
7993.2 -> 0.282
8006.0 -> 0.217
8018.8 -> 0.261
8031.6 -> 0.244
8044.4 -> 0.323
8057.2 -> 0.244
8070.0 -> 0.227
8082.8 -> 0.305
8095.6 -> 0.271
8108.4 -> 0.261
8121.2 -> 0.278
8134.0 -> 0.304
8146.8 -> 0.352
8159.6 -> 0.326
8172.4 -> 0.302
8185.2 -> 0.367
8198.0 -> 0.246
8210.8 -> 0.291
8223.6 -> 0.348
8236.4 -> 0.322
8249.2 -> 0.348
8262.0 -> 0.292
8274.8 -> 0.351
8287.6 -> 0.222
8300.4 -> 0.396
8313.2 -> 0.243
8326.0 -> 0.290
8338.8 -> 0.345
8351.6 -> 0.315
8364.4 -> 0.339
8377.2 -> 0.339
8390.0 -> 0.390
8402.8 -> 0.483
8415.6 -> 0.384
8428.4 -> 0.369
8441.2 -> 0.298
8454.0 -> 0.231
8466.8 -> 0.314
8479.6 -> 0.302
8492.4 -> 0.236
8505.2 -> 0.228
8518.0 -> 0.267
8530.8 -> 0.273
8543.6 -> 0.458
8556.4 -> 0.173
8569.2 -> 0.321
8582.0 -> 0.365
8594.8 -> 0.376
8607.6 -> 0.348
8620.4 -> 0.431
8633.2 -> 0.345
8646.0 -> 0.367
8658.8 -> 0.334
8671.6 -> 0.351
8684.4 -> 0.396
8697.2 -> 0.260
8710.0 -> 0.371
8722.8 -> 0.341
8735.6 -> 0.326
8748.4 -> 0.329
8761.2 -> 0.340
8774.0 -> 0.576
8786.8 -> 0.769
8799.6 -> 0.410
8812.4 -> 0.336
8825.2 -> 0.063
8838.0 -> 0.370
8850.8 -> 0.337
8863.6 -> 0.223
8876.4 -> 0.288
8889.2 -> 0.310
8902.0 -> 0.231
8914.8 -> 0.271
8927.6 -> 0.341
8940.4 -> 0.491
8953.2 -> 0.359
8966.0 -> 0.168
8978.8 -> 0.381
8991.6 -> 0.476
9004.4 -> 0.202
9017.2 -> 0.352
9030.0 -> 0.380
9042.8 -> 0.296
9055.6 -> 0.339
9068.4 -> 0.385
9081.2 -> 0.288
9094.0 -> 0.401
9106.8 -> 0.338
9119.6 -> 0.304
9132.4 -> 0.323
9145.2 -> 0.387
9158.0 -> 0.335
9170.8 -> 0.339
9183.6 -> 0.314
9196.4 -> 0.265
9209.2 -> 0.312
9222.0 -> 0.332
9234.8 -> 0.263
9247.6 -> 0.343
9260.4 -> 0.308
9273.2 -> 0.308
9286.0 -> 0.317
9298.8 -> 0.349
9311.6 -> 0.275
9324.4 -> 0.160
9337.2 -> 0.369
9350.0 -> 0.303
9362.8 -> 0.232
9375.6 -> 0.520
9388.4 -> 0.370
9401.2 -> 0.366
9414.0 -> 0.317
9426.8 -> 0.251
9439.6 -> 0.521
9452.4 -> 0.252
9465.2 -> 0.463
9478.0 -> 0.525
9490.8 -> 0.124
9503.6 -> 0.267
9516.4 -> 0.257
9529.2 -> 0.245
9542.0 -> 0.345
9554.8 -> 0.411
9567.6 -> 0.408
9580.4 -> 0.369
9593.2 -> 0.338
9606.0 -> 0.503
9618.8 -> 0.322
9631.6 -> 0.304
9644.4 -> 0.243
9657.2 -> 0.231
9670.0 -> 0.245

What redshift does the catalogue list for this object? 0.808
